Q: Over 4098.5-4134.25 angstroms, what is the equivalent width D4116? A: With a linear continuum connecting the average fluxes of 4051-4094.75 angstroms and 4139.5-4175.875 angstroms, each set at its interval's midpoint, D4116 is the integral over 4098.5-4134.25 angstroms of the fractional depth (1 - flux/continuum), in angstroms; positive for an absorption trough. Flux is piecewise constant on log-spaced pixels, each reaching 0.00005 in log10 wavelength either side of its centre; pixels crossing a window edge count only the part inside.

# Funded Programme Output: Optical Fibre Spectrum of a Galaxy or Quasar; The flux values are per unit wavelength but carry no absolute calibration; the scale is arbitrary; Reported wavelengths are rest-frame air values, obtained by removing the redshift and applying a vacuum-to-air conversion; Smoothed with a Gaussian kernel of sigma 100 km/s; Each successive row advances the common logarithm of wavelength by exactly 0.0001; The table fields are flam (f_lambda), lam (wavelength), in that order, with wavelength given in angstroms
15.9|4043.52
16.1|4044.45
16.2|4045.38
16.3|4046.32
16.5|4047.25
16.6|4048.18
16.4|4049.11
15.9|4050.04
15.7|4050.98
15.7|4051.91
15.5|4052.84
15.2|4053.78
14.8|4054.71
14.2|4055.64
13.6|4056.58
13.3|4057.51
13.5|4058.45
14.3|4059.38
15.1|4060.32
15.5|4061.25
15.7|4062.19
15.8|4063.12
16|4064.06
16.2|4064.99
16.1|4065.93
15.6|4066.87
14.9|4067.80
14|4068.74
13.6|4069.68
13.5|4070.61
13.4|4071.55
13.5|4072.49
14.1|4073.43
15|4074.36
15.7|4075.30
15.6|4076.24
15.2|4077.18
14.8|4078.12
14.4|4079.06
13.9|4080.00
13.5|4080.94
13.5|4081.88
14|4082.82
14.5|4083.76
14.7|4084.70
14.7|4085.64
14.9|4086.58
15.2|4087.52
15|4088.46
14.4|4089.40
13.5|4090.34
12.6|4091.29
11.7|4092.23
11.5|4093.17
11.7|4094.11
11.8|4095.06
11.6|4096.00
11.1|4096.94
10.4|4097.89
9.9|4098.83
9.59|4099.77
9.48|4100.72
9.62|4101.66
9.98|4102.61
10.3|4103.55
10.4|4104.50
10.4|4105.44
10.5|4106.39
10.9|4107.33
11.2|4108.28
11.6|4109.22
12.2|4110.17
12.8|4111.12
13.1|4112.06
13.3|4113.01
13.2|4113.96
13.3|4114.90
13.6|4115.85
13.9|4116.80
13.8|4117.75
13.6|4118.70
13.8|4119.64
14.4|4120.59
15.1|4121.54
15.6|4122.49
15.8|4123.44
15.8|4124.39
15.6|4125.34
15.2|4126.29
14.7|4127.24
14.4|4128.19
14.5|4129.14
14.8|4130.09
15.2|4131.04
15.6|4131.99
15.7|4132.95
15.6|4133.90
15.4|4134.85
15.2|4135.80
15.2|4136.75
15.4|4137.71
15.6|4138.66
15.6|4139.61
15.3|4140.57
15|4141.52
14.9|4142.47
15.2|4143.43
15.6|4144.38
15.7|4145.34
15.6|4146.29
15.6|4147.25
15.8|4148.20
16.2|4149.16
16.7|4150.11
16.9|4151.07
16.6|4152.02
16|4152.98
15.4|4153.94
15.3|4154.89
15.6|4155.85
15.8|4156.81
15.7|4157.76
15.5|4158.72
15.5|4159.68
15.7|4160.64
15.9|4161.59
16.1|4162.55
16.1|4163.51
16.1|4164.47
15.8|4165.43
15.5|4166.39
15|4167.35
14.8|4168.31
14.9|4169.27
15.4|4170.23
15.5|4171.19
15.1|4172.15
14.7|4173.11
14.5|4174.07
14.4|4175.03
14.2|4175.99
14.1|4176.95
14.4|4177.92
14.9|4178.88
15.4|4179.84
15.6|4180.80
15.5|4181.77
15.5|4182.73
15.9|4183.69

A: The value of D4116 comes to 4.5 angstroms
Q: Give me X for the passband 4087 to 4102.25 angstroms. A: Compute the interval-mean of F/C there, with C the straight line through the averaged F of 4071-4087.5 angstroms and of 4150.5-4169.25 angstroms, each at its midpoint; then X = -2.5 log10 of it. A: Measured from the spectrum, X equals 0.24 mag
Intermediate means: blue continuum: 14.4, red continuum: 15.7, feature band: 11.8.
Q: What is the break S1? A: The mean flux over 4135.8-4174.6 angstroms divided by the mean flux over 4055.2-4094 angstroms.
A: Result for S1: 1.08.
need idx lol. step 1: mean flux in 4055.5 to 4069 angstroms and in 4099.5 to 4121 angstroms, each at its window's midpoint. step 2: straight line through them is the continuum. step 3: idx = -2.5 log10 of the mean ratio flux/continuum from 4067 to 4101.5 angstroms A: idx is 0.02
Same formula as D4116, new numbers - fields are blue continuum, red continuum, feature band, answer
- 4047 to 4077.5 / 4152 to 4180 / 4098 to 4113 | 4.2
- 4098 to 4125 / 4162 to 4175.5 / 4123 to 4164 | -4.6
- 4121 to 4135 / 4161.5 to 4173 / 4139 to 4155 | -0.4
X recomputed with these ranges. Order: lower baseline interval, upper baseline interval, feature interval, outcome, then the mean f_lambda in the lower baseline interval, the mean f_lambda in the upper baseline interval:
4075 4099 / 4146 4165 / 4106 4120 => 0.134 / 13.5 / 15.9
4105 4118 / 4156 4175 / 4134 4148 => -0.099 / 12.4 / 15.4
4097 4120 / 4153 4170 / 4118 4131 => -0.158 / 11.7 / 15.6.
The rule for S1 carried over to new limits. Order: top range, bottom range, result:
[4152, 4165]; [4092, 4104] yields 1.48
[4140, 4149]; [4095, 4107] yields 1.49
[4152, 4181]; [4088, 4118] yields 1.30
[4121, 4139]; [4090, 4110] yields 1.40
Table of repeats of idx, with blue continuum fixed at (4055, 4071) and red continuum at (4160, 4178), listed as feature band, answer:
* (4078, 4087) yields 0.04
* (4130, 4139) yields -0.02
